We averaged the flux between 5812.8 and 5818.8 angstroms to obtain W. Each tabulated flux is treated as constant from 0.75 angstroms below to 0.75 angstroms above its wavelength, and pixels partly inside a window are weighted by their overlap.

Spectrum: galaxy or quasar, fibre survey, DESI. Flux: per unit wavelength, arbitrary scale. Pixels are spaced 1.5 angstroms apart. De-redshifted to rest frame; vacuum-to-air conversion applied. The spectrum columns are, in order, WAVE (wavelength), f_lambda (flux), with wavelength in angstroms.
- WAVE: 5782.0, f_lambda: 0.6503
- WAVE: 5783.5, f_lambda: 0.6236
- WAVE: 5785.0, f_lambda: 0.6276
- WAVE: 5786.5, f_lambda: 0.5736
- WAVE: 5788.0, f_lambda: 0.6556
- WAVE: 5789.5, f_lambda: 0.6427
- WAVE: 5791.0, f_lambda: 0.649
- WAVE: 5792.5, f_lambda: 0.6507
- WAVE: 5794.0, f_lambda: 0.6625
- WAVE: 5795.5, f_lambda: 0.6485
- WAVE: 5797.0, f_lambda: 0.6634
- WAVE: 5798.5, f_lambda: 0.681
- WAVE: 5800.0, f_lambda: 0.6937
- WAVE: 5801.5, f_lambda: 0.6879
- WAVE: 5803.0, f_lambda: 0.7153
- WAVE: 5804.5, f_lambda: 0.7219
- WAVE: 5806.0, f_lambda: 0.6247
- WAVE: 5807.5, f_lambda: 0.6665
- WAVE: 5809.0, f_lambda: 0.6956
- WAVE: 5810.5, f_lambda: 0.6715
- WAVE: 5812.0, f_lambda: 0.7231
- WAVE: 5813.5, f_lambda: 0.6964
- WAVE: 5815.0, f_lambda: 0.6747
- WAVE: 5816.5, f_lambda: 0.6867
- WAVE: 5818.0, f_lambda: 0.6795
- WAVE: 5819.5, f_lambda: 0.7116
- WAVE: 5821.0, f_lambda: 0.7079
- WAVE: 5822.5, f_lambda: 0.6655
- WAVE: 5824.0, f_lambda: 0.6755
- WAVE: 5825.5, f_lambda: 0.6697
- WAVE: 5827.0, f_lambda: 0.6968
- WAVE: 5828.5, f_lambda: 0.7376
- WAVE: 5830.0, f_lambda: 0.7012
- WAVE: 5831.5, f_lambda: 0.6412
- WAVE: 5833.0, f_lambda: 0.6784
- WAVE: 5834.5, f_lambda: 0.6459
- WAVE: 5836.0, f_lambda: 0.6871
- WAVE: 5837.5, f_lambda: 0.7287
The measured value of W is 0.684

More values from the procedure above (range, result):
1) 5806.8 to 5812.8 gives 0.689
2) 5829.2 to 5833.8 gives 0.674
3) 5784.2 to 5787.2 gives 0.601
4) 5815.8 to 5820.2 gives 0.692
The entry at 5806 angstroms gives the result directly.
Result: 0.6247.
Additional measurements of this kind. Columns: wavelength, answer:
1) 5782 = 0.6503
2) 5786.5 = 0.5736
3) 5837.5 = 0.7287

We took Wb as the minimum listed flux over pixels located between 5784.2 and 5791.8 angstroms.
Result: 0.5736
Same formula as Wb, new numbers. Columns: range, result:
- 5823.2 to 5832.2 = 0.6412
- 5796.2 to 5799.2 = 0.6634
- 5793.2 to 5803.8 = 0.6485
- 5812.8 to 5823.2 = 0.6655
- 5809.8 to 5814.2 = 0.6715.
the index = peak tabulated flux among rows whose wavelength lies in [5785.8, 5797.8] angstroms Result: 0.6634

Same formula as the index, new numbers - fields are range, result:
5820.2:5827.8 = 0.7079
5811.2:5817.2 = 0.7231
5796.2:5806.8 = 0.7219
